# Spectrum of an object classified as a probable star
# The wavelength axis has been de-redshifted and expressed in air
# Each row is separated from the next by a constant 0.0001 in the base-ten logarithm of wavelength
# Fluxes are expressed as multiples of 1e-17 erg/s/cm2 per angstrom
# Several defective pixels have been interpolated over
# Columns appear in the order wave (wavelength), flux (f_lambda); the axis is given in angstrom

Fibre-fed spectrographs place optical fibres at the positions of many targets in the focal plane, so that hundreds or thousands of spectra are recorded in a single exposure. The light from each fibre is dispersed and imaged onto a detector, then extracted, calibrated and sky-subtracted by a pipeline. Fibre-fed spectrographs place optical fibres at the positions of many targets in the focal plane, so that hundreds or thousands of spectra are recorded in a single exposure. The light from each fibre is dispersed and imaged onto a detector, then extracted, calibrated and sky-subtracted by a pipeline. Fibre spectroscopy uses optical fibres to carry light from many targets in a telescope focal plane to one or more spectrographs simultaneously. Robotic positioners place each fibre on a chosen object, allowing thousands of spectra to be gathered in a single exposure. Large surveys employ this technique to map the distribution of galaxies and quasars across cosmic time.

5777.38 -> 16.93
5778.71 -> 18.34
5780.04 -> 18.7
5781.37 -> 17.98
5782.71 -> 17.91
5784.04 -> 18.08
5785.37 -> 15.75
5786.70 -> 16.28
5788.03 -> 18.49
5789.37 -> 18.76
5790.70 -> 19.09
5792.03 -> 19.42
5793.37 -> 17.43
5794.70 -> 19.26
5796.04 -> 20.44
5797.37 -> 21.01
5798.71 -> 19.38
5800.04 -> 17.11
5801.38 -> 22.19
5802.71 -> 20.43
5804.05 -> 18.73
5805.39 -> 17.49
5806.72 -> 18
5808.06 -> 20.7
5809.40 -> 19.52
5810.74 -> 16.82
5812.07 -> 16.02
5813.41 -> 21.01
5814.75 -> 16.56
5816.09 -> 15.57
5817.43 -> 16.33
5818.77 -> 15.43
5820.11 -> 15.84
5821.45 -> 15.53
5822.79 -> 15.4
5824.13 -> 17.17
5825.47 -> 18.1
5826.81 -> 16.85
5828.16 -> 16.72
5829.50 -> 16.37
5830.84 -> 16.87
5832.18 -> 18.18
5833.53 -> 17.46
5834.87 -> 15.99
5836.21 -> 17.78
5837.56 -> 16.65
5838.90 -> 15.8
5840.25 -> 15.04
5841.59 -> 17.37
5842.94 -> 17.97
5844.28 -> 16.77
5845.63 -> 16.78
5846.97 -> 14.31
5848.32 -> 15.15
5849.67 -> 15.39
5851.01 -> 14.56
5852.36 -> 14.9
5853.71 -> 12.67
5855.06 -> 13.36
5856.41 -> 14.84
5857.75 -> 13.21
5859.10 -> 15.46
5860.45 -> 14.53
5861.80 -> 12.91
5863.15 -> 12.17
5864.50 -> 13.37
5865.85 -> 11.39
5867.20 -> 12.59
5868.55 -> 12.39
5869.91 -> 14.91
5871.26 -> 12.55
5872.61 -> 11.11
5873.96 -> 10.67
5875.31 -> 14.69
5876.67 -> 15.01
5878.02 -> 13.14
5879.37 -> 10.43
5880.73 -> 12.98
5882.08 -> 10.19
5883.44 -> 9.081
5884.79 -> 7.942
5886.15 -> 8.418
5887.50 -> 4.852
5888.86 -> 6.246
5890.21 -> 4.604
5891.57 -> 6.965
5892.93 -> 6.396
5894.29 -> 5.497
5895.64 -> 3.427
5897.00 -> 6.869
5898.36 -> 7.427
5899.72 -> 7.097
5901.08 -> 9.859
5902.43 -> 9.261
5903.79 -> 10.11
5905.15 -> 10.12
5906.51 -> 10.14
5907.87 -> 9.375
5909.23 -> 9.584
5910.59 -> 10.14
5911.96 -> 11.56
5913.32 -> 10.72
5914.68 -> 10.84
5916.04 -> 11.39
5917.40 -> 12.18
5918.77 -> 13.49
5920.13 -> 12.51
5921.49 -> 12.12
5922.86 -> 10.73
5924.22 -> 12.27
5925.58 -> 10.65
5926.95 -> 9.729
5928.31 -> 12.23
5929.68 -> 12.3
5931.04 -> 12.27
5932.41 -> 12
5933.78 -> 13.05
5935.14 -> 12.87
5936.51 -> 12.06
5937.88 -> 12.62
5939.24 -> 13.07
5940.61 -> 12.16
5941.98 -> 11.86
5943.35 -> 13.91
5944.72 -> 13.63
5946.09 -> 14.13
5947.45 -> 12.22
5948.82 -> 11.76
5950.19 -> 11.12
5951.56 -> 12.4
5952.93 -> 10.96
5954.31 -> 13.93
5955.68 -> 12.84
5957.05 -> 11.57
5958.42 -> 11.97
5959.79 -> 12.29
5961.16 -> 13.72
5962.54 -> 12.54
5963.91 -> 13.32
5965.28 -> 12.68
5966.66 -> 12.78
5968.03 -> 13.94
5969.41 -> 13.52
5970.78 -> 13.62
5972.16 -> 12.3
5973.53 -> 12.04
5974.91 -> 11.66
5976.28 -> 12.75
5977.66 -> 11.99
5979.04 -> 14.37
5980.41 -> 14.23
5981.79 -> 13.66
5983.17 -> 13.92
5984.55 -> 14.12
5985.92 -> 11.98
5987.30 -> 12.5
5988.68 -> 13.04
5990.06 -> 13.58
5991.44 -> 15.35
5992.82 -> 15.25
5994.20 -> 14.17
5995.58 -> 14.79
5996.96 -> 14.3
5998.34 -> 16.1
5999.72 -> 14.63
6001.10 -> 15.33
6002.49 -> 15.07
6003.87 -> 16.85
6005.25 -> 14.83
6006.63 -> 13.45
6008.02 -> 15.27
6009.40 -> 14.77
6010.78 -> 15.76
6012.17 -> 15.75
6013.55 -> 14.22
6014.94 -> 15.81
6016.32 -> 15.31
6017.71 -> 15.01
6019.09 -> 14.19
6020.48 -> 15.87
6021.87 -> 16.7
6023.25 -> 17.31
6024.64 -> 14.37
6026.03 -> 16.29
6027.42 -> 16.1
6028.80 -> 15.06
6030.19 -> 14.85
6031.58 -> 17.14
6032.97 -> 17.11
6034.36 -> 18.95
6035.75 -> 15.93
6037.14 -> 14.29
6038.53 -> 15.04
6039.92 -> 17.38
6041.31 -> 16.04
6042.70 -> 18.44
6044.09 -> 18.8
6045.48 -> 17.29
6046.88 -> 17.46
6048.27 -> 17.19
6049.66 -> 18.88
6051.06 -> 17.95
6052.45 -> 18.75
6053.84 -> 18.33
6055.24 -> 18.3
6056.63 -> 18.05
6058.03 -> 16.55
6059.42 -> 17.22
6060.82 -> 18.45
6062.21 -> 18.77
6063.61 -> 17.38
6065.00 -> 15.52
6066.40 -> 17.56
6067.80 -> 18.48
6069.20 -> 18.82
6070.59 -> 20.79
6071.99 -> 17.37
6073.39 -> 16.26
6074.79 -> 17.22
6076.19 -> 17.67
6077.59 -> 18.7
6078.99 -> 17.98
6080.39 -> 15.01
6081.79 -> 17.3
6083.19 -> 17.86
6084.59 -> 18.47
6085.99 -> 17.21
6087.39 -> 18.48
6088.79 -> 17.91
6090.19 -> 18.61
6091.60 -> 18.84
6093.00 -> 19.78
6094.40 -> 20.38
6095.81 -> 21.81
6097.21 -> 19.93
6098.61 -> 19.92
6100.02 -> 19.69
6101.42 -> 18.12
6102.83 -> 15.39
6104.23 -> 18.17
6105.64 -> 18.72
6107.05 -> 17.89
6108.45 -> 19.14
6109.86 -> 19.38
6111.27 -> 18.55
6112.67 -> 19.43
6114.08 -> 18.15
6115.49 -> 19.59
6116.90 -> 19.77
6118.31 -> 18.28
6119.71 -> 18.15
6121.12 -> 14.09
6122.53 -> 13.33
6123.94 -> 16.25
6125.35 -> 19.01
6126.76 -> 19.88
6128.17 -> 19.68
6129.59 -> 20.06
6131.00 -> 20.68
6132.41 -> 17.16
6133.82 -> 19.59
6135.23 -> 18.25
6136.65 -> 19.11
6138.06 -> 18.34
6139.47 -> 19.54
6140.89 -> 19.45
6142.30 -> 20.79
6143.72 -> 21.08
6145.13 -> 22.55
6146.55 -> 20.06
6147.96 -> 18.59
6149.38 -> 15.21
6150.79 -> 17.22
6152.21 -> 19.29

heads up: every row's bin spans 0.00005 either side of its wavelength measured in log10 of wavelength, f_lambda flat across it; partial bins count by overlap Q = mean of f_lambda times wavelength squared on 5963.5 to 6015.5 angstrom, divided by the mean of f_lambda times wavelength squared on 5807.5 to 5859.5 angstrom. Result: 0.9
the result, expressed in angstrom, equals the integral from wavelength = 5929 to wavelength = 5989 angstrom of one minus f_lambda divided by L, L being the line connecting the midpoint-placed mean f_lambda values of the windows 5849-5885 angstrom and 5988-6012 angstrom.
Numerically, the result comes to 6.3 angstrom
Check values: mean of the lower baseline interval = 12.9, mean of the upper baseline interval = 14.9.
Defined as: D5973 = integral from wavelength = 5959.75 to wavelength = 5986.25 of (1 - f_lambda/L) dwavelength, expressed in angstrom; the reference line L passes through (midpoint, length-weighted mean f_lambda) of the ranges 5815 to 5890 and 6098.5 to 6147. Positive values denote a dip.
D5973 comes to 5.0 angstrom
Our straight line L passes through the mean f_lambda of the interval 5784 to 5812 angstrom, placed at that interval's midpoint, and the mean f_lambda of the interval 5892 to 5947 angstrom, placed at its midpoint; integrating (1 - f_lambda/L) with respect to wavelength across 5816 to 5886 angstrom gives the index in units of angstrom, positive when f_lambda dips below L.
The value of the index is 3.8 angstrom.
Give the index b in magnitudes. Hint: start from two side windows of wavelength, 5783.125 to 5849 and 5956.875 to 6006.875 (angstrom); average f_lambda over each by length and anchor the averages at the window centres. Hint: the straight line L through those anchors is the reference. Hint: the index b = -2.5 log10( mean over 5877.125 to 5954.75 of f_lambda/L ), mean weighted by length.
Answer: 0.39 mag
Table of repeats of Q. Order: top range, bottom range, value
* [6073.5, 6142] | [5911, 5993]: 1.54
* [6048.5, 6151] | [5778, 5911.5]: 1.40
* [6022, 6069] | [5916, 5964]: 1.44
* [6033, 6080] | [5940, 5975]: 1.44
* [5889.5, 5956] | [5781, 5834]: 0.63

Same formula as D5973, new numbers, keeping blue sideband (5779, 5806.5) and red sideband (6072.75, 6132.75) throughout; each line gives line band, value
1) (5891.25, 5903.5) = 7.6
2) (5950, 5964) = 4.6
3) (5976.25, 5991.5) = 4.2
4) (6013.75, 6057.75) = 4.1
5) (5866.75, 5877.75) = 3.3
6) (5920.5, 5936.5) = 5.8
